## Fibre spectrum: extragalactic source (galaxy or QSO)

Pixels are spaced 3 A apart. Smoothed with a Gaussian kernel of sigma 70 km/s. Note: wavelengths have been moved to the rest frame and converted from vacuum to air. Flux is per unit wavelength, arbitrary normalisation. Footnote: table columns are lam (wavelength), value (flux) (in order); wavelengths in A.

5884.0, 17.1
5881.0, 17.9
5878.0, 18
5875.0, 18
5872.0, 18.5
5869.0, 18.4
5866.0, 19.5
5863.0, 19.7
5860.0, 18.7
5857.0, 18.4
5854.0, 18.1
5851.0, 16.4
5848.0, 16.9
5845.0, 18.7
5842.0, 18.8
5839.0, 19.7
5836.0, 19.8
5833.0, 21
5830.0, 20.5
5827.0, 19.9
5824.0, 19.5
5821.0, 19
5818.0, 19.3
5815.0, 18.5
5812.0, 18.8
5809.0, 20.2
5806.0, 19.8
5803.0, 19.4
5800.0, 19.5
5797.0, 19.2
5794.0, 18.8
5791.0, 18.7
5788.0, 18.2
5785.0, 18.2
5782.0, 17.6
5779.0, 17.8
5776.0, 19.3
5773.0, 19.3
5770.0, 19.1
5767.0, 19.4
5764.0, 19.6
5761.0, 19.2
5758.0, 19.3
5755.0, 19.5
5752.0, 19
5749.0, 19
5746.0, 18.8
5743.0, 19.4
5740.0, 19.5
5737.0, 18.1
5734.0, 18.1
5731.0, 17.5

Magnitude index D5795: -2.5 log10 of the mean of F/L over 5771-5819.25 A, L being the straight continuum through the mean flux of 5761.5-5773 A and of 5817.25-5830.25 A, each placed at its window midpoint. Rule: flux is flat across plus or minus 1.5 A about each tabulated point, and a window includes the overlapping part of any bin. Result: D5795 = 0.03 mag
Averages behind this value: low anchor 19.3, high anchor 19.6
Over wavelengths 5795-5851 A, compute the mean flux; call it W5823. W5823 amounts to 19.3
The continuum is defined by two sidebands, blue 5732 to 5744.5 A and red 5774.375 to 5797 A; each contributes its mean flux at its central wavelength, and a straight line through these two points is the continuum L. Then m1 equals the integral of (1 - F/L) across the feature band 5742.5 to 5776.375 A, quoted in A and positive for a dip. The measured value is -1.2 A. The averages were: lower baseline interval 18.7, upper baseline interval 18.4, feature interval 19.2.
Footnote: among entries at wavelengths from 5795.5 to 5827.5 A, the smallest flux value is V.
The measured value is 18.5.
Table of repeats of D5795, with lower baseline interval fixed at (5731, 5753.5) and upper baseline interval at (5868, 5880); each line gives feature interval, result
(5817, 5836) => -0.08 mag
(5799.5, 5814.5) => -0.06 mag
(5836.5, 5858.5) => 0.01 mag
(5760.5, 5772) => -0.04 mag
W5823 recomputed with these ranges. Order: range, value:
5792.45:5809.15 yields 19.4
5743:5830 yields 19.1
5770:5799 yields 18.6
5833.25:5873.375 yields 18.7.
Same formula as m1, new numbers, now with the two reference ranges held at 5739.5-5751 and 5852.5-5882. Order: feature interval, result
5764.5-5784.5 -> 0.2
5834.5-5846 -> -0.4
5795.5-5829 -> -1.0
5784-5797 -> 0.2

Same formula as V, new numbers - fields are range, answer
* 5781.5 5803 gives 17.6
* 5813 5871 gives 16.4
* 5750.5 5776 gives 19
